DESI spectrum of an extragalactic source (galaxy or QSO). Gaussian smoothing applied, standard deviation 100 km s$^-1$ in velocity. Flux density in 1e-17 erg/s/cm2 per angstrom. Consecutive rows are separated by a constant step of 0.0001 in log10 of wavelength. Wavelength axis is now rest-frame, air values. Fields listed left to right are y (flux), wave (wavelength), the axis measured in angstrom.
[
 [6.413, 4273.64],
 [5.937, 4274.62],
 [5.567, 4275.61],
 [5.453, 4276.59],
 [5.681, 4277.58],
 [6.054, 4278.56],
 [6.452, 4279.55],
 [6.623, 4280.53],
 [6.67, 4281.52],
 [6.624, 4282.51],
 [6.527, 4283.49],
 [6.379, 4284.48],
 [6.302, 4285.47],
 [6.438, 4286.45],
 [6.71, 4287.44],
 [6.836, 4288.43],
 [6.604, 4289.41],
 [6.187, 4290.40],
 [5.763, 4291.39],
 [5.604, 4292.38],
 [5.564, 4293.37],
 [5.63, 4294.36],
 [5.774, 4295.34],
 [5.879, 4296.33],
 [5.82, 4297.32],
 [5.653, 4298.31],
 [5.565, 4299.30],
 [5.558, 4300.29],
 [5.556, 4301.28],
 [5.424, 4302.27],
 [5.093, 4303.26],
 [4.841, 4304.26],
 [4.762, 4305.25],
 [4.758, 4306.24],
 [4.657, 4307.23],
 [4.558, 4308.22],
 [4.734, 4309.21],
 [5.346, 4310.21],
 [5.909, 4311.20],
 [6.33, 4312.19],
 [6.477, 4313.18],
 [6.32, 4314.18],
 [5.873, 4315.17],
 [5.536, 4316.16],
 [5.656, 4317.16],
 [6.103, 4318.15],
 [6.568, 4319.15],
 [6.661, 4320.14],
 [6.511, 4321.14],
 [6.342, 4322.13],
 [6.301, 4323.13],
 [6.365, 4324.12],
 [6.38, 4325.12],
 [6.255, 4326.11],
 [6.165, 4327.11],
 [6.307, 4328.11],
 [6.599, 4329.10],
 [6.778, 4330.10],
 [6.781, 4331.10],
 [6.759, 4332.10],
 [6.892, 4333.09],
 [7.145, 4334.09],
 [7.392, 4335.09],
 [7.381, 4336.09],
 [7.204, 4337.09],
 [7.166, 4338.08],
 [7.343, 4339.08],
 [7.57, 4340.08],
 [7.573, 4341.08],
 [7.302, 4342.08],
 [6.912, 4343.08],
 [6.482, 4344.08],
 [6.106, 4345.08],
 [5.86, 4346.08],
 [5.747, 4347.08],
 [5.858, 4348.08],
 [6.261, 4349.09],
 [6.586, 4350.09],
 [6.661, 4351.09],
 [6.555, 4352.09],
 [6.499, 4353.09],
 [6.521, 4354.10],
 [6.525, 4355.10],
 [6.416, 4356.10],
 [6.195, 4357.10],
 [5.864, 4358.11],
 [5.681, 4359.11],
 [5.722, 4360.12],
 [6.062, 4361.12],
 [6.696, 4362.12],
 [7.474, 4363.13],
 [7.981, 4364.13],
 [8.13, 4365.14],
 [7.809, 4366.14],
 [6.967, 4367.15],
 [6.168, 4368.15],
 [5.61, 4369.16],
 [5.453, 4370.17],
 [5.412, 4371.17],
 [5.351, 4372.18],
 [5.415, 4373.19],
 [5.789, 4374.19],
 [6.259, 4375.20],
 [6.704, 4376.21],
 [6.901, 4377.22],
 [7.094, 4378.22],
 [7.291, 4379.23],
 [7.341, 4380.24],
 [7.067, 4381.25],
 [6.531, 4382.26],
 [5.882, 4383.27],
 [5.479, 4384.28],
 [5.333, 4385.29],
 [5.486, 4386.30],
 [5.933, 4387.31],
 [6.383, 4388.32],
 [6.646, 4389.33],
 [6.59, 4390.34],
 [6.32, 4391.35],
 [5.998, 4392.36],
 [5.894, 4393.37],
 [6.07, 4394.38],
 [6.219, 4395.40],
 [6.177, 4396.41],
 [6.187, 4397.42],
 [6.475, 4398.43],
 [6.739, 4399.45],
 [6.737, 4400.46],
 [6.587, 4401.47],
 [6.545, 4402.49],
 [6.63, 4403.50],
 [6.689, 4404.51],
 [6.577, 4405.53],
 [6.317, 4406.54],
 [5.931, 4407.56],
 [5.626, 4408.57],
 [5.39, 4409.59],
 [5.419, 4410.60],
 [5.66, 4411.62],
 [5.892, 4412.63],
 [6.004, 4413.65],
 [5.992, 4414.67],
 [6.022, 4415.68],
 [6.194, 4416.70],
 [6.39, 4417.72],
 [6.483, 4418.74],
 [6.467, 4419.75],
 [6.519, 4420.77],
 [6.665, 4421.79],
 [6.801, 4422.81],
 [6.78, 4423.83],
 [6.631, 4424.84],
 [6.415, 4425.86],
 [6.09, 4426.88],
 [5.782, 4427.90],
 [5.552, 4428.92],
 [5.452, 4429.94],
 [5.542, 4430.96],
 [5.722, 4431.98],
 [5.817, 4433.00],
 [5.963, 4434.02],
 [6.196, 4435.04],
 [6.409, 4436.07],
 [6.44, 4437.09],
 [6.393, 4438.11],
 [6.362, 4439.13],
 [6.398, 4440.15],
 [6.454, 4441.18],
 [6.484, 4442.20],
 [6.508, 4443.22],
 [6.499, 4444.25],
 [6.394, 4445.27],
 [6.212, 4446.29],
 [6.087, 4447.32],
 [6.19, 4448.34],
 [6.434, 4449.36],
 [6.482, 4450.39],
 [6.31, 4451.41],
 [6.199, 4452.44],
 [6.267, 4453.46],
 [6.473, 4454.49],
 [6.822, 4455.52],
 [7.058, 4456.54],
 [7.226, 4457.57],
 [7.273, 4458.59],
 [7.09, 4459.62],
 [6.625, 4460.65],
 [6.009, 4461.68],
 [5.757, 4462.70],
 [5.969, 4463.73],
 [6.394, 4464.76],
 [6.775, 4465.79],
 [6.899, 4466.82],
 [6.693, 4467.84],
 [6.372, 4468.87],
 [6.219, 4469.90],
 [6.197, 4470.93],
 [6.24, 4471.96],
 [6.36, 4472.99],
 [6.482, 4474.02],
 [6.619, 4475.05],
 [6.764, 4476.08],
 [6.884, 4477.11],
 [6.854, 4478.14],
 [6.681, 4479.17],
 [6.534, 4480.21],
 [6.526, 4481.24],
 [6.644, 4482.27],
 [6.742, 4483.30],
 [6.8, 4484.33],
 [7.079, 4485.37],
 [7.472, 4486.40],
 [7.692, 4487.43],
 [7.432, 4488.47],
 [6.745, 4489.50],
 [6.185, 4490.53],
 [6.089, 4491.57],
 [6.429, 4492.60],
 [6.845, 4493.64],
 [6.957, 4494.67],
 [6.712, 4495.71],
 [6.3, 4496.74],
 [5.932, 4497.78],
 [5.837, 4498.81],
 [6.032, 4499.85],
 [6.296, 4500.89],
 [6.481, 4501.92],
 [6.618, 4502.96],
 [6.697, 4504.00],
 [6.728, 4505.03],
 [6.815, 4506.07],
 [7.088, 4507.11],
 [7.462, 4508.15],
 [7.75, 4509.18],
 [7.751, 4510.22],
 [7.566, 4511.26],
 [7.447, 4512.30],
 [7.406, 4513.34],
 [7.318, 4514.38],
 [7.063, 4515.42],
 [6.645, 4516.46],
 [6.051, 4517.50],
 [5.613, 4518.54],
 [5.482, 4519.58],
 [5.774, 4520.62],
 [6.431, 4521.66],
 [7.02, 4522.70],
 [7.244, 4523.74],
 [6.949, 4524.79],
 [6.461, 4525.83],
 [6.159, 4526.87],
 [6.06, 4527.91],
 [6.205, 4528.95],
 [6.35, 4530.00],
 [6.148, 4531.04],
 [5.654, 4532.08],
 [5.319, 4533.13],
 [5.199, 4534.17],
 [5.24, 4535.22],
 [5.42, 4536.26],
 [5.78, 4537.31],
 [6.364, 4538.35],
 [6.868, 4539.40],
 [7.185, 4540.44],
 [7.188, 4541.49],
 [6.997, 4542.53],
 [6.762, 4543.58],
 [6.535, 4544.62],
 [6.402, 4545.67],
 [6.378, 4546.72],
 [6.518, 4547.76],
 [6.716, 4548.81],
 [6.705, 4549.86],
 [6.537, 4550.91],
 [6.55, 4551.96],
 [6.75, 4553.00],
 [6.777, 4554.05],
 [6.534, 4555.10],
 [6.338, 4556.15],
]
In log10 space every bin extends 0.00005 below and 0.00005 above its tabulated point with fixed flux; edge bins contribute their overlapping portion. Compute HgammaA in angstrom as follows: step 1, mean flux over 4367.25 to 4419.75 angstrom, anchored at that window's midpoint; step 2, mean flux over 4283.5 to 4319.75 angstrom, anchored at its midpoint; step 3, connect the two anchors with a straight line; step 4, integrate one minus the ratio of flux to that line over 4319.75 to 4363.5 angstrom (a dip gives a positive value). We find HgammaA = -4.7 angstrom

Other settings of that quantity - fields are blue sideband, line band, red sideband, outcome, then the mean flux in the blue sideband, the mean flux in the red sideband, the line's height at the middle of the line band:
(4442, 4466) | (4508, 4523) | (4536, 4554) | -0.6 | 6.48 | 6.59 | 6.55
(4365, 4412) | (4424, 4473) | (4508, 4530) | 1.1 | 6.27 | 6.73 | 6.48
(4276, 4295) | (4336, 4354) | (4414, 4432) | -1.4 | 6.21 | 6.21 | 6.21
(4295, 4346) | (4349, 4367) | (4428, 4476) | -1.2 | 6.19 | 6.35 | 6.23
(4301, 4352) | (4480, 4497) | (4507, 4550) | -0.8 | 6.25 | 6.53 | 6.48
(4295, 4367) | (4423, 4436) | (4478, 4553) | 0.8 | 6.29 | 6.58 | 6.45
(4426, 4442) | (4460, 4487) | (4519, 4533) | -1.8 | 6.05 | 6.27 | 6.15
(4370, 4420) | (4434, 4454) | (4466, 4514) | 0.4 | 6.2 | 6.75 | 6.49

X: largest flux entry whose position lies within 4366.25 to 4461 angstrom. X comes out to 7.341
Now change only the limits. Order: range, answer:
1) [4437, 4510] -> 7.75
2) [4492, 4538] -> 7.751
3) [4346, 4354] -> 6.661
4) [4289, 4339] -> 7.392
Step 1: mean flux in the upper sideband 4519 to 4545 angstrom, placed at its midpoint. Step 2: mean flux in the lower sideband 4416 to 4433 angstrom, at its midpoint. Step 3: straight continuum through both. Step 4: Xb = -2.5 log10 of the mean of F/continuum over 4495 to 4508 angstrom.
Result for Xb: -0.04 mag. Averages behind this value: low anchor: 6.2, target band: 6.49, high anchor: 6.27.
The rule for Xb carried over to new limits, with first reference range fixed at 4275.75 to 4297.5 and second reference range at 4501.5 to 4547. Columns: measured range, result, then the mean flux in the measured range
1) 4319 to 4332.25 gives -0.04 mag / 6.47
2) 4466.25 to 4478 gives -0.01 mag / 6.54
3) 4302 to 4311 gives 0.25 mag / 4.93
